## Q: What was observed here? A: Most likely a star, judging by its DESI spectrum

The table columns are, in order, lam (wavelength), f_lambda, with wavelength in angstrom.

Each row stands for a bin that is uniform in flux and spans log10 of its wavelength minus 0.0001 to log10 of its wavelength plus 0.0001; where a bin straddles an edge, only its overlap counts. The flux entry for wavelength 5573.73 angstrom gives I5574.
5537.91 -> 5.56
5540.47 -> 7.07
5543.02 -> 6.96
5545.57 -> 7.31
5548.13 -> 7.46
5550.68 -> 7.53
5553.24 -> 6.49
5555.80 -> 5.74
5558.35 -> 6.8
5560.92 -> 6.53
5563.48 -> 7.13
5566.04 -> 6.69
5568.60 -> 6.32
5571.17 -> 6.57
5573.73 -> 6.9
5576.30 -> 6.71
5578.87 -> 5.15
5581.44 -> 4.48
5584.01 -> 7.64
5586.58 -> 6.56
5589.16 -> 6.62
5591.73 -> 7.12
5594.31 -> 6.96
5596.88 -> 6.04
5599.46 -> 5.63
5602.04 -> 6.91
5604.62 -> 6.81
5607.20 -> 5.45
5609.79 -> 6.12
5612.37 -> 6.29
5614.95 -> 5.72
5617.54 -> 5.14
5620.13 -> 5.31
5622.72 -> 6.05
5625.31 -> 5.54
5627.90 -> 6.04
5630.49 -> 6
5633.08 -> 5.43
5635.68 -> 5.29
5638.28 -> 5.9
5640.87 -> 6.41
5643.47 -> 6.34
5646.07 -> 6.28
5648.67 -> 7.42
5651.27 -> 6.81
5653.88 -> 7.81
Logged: 6.9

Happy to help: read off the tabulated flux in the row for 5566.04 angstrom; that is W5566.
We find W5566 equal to 6.69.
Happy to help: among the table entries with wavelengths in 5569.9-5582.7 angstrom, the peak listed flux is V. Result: 6.9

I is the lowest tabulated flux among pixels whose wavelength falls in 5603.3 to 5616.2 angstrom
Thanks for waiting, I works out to 5.45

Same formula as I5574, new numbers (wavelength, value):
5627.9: 6.04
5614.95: 5.72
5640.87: 6.41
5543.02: 6.96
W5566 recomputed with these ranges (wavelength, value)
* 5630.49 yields 6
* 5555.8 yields 5.74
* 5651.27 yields 6.81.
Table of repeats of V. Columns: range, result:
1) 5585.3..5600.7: 7.12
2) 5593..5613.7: 6.96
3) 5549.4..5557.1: 7.53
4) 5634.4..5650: 7.42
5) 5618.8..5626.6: 6.05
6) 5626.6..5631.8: 6.04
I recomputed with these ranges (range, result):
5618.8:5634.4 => 5.31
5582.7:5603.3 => 5.63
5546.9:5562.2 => 5.74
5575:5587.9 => 4.48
